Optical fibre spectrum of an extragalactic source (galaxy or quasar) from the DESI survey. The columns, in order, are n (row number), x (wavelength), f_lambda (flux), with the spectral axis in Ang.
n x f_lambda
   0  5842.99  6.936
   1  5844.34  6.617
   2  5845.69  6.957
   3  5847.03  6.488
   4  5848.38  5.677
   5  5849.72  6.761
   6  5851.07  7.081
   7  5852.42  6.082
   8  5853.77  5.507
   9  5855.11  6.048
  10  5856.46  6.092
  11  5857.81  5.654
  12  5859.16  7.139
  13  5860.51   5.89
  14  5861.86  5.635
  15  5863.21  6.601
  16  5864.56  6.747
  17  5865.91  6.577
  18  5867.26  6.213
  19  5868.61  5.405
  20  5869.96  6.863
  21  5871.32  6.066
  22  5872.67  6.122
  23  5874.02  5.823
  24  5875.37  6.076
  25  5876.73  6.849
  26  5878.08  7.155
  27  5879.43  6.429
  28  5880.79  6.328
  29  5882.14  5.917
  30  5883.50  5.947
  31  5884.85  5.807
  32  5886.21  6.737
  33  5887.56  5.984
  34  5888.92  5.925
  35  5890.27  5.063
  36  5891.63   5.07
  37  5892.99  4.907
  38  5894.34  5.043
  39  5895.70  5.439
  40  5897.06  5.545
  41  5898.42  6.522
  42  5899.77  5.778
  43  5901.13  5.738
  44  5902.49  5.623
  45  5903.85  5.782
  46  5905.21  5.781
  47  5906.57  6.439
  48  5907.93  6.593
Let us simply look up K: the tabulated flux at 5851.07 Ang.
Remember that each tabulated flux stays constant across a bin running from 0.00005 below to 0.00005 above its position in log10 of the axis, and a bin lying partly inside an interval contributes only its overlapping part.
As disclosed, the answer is 7.081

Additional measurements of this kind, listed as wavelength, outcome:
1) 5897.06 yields 5.545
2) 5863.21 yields 6.601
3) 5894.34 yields 5.043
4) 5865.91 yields 6.577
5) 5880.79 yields 6.328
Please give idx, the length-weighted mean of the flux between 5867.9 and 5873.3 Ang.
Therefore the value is 6.11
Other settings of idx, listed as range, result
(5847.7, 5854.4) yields 6.22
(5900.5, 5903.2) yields 5.68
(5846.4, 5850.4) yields 6.31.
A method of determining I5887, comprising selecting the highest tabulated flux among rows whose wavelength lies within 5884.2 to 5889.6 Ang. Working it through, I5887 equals 6.737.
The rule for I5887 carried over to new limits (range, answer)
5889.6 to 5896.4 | 5.439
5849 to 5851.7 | 7.081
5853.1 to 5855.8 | 6.048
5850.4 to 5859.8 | 7.139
